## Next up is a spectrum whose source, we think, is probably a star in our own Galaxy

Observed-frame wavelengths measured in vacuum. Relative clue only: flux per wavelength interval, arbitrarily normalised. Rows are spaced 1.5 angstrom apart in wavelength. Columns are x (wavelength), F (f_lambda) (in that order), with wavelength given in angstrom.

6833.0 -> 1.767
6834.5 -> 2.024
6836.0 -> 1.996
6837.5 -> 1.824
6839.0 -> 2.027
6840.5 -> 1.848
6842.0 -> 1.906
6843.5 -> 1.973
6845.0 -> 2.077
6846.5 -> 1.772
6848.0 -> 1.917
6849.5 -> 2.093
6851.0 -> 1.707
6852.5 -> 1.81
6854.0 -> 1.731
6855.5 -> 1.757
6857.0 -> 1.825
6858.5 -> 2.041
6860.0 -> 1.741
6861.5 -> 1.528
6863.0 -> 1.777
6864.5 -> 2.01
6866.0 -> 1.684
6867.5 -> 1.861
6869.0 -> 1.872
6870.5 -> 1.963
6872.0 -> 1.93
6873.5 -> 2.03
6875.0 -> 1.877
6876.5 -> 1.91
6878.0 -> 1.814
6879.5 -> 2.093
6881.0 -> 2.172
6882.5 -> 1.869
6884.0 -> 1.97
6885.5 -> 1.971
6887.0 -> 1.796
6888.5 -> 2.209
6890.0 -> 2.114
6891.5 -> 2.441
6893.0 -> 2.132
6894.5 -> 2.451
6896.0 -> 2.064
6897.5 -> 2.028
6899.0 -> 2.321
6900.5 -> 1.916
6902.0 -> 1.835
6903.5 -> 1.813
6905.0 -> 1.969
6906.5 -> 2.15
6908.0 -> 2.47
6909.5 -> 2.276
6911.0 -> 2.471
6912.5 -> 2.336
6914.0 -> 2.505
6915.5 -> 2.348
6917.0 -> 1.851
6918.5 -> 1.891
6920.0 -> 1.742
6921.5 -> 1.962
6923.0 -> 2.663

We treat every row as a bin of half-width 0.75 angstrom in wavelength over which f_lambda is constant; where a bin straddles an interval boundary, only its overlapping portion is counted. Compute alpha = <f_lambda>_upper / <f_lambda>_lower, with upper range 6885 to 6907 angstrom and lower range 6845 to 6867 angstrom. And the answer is 1.1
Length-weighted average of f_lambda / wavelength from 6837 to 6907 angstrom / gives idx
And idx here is 1.95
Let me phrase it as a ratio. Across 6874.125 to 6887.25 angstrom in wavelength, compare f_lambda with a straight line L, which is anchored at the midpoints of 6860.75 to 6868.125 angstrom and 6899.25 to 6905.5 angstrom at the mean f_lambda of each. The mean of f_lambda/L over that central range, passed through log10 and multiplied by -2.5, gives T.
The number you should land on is -0.07 mag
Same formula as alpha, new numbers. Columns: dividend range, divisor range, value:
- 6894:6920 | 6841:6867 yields 1.16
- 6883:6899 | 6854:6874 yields 1.15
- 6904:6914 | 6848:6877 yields 1.23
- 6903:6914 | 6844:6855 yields 1.20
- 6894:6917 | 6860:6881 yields 1.16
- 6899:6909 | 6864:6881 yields 1.07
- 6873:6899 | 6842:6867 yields 1.12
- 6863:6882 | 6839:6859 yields 1.02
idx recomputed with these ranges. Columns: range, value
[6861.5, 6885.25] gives 1.91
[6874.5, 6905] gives 2.04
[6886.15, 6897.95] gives 2.16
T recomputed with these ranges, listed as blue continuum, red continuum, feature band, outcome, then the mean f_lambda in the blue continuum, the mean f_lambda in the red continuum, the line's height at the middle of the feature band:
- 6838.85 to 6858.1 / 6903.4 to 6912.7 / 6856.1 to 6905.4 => 0.05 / 1.88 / 2.23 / 2.07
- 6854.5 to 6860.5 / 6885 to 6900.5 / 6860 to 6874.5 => 0.05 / 1.84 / 2.14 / 1.92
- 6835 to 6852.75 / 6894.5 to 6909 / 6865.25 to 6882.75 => 0.04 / 1.92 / 2.09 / 2.01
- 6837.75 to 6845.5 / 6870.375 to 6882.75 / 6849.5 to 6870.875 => 0.08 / 1.95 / 1.97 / 1.96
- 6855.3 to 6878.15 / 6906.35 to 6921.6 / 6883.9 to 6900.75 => -0.05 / 1.85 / 2.19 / 2.04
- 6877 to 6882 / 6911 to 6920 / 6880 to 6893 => -0.01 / 2.01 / 2.17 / 2.04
